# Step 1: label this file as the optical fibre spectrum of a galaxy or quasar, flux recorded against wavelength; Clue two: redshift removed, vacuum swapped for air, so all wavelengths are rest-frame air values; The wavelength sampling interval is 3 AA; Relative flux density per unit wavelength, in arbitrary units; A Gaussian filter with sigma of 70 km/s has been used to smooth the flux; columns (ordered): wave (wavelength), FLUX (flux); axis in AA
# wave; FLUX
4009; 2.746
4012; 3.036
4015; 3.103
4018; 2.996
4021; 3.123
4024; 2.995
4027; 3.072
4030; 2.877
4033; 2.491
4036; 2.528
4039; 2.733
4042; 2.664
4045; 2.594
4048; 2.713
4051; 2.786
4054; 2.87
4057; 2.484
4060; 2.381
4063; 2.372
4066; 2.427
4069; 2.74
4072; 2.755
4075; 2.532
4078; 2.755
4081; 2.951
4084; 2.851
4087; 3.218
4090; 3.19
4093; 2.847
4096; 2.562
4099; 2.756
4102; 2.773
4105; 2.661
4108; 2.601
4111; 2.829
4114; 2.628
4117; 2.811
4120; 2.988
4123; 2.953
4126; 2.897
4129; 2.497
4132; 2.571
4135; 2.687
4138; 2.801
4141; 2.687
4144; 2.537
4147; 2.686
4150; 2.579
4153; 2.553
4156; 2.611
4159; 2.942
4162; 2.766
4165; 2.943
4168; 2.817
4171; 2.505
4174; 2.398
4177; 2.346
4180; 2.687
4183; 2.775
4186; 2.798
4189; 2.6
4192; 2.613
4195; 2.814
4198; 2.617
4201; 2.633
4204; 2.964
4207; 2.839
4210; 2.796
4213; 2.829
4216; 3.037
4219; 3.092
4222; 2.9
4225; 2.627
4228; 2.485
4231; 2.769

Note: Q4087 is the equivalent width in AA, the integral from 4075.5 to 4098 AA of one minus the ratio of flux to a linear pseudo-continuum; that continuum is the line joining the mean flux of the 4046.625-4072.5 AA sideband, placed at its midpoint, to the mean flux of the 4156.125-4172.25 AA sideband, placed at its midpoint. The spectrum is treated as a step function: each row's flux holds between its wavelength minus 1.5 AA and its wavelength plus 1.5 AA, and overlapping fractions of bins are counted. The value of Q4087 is -2.01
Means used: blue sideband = 2.61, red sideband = 2.78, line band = 2.89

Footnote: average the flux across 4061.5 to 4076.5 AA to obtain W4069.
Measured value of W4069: 2.57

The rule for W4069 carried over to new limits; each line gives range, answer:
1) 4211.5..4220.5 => 2.99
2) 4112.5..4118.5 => 2.72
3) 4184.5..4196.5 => 2.71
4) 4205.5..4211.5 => 2.82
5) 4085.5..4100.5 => 2.91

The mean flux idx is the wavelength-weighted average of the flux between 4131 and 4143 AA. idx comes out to 2.69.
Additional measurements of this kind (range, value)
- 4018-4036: 2.89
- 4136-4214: 2.7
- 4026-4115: 2.72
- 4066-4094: 2.85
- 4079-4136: 2.8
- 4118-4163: 2.72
